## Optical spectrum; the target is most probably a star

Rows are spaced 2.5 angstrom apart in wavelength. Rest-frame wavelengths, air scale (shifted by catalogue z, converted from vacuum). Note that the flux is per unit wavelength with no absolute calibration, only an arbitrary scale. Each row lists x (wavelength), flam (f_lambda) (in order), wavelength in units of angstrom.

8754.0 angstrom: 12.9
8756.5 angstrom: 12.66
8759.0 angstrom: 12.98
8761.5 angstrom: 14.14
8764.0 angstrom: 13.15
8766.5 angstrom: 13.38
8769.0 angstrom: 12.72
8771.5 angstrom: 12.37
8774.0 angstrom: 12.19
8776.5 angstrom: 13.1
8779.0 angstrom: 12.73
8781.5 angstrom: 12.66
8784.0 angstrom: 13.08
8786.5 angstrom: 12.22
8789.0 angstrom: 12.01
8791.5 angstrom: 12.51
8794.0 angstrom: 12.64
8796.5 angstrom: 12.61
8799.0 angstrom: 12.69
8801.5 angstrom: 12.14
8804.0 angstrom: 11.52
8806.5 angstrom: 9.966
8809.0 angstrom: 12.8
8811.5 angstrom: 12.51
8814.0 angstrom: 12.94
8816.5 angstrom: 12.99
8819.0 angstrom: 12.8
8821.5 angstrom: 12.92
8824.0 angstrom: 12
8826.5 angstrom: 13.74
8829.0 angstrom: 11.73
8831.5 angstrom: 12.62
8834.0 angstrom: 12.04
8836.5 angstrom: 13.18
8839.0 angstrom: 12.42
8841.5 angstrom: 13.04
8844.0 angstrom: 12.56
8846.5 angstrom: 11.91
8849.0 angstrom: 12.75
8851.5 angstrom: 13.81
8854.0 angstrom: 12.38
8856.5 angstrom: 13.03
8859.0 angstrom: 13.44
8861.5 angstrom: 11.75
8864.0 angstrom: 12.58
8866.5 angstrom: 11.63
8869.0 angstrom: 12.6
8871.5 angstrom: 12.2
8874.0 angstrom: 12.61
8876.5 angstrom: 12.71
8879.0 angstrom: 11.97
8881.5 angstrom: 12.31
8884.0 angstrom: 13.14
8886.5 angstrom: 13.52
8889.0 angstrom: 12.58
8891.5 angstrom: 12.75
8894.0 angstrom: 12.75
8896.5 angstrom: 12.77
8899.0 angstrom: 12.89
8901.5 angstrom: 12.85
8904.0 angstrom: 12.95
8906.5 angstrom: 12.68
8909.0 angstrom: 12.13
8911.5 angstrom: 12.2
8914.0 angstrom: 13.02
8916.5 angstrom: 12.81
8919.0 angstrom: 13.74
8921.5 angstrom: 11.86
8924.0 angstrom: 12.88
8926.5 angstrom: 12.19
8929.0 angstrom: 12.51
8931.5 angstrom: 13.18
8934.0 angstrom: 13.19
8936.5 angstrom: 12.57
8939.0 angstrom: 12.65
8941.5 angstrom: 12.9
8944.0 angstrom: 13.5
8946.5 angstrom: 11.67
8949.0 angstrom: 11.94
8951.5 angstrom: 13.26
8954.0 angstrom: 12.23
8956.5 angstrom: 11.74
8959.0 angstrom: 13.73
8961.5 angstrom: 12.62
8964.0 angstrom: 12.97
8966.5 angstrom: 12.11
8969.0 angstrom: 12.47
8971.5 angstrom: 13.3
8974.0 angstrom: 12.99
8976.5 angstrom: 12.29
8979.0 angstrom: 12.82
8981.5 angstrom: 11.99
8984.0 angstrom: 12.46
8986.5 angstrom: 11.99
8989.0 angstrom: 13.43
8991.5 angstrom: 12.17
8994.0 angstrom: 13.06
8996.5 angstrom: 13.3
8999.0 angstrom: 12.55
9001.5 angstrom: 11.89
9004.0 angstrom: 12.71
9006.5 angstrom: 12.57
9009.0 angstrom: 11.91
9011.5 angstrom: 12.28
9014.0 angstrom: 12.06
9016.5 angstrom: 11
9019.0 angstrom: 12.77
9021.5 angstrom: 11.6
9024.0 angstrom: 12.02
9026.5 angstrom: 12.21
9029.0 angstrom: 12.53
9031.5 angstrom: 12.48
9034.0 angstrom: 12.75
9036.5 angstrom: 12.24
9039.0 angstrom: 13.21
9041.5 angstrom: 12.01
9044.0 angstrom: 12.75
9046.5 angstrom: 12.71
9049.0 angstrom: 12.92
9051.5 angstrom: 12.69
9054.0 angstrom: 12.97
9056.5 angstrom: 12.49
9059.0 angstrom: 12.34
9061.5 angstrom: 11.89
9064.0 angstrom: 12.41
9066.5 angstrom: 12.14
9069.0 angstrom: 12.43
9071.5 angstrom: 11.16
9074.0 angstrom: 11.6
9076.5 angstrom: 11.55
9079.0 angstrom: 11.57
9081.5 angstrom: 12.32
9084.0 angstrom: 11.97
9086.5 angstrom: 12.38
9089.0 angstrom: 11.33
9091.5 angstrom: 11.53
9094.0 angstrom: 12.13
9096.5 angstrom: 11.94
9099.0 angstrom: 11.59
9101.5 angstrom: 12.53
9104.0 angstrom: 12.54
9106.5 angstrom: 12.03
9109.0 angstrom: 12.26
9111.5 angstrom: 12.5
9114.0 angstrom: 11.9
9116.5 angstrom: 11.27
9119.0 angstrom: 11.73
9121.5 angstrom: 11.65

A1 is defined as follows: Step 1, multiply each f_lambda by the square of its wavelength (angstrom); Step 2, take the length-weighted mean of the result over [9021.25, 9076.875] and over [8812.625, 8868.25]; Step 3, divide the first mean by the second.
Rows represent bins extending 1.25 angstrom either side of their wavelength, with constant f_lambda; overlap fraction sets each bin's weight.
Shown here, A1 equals 1.0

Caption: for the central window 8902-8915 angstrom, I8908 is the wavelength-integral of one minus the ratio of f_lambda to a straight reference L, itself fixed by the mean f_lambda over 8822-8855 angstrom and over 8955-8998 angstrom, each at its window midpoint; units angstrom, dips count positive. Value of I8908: 0.1 angstrom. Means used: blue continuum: 12.6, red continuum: 12.7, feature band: 12.6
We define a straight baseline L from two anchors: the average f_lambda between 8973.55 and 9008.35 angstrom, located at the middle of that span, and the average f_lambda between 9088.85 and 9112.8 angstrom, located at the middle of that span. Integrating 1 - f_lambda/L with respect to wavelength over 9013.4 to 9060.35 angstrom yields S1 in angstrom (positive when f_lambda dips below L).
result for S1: -0.21 angstrom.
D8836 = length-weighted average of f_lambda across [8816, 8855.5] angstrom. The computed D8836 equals 12.7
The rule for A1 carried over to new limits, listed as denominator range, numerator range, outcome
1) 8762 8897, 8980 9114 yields 1.02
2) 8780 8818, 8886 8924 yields 1.06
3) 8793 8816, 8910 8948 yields 1.07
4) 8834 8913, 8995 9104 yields 1.01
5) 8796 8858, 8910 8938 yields 1.04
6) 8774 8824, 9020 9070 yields 1.06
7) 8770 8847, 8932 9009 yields 1.05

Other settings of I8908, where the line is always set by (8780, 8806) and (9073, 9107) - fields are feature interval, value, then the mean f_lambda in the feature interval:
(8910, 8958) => -1.9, 12.6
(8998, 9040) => -0.9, 12.3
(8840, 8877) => -1.0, 12.6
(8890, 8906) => -0.8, 12.8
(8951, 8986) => -1.5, 12.6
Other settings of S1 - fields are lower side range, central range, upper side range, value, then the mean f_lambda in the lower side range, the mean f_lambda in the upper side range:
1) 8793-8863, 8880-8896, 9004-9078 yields -0.5 angstrom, 12.5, 12.3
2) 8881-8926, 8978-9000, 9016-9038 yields -0.4 angstrom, 12.8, 12.2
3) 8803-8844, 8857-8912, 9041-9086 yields -0.9 angstrom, 12.5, 12.2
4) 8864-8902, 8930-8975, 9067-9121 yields -1.2 angstrom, 12.6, 11.9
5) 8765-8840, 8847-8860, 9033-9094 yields -0.6 angstrom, 12.5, 12.2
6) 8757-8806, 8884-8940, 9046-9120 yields -1.7 angstrom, 12.6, 12.1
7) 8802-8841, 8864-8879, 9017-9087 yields 0.1 angstrom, 12.4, 12.3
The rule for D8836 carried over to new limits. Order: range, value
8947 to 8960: 12.5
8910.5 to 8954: 12.7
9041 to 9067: 12.5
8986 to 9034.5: 12.4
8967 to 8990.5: 12.6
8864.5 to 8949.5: 12.6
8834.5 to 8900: 12.7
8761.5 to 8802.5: 12.7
